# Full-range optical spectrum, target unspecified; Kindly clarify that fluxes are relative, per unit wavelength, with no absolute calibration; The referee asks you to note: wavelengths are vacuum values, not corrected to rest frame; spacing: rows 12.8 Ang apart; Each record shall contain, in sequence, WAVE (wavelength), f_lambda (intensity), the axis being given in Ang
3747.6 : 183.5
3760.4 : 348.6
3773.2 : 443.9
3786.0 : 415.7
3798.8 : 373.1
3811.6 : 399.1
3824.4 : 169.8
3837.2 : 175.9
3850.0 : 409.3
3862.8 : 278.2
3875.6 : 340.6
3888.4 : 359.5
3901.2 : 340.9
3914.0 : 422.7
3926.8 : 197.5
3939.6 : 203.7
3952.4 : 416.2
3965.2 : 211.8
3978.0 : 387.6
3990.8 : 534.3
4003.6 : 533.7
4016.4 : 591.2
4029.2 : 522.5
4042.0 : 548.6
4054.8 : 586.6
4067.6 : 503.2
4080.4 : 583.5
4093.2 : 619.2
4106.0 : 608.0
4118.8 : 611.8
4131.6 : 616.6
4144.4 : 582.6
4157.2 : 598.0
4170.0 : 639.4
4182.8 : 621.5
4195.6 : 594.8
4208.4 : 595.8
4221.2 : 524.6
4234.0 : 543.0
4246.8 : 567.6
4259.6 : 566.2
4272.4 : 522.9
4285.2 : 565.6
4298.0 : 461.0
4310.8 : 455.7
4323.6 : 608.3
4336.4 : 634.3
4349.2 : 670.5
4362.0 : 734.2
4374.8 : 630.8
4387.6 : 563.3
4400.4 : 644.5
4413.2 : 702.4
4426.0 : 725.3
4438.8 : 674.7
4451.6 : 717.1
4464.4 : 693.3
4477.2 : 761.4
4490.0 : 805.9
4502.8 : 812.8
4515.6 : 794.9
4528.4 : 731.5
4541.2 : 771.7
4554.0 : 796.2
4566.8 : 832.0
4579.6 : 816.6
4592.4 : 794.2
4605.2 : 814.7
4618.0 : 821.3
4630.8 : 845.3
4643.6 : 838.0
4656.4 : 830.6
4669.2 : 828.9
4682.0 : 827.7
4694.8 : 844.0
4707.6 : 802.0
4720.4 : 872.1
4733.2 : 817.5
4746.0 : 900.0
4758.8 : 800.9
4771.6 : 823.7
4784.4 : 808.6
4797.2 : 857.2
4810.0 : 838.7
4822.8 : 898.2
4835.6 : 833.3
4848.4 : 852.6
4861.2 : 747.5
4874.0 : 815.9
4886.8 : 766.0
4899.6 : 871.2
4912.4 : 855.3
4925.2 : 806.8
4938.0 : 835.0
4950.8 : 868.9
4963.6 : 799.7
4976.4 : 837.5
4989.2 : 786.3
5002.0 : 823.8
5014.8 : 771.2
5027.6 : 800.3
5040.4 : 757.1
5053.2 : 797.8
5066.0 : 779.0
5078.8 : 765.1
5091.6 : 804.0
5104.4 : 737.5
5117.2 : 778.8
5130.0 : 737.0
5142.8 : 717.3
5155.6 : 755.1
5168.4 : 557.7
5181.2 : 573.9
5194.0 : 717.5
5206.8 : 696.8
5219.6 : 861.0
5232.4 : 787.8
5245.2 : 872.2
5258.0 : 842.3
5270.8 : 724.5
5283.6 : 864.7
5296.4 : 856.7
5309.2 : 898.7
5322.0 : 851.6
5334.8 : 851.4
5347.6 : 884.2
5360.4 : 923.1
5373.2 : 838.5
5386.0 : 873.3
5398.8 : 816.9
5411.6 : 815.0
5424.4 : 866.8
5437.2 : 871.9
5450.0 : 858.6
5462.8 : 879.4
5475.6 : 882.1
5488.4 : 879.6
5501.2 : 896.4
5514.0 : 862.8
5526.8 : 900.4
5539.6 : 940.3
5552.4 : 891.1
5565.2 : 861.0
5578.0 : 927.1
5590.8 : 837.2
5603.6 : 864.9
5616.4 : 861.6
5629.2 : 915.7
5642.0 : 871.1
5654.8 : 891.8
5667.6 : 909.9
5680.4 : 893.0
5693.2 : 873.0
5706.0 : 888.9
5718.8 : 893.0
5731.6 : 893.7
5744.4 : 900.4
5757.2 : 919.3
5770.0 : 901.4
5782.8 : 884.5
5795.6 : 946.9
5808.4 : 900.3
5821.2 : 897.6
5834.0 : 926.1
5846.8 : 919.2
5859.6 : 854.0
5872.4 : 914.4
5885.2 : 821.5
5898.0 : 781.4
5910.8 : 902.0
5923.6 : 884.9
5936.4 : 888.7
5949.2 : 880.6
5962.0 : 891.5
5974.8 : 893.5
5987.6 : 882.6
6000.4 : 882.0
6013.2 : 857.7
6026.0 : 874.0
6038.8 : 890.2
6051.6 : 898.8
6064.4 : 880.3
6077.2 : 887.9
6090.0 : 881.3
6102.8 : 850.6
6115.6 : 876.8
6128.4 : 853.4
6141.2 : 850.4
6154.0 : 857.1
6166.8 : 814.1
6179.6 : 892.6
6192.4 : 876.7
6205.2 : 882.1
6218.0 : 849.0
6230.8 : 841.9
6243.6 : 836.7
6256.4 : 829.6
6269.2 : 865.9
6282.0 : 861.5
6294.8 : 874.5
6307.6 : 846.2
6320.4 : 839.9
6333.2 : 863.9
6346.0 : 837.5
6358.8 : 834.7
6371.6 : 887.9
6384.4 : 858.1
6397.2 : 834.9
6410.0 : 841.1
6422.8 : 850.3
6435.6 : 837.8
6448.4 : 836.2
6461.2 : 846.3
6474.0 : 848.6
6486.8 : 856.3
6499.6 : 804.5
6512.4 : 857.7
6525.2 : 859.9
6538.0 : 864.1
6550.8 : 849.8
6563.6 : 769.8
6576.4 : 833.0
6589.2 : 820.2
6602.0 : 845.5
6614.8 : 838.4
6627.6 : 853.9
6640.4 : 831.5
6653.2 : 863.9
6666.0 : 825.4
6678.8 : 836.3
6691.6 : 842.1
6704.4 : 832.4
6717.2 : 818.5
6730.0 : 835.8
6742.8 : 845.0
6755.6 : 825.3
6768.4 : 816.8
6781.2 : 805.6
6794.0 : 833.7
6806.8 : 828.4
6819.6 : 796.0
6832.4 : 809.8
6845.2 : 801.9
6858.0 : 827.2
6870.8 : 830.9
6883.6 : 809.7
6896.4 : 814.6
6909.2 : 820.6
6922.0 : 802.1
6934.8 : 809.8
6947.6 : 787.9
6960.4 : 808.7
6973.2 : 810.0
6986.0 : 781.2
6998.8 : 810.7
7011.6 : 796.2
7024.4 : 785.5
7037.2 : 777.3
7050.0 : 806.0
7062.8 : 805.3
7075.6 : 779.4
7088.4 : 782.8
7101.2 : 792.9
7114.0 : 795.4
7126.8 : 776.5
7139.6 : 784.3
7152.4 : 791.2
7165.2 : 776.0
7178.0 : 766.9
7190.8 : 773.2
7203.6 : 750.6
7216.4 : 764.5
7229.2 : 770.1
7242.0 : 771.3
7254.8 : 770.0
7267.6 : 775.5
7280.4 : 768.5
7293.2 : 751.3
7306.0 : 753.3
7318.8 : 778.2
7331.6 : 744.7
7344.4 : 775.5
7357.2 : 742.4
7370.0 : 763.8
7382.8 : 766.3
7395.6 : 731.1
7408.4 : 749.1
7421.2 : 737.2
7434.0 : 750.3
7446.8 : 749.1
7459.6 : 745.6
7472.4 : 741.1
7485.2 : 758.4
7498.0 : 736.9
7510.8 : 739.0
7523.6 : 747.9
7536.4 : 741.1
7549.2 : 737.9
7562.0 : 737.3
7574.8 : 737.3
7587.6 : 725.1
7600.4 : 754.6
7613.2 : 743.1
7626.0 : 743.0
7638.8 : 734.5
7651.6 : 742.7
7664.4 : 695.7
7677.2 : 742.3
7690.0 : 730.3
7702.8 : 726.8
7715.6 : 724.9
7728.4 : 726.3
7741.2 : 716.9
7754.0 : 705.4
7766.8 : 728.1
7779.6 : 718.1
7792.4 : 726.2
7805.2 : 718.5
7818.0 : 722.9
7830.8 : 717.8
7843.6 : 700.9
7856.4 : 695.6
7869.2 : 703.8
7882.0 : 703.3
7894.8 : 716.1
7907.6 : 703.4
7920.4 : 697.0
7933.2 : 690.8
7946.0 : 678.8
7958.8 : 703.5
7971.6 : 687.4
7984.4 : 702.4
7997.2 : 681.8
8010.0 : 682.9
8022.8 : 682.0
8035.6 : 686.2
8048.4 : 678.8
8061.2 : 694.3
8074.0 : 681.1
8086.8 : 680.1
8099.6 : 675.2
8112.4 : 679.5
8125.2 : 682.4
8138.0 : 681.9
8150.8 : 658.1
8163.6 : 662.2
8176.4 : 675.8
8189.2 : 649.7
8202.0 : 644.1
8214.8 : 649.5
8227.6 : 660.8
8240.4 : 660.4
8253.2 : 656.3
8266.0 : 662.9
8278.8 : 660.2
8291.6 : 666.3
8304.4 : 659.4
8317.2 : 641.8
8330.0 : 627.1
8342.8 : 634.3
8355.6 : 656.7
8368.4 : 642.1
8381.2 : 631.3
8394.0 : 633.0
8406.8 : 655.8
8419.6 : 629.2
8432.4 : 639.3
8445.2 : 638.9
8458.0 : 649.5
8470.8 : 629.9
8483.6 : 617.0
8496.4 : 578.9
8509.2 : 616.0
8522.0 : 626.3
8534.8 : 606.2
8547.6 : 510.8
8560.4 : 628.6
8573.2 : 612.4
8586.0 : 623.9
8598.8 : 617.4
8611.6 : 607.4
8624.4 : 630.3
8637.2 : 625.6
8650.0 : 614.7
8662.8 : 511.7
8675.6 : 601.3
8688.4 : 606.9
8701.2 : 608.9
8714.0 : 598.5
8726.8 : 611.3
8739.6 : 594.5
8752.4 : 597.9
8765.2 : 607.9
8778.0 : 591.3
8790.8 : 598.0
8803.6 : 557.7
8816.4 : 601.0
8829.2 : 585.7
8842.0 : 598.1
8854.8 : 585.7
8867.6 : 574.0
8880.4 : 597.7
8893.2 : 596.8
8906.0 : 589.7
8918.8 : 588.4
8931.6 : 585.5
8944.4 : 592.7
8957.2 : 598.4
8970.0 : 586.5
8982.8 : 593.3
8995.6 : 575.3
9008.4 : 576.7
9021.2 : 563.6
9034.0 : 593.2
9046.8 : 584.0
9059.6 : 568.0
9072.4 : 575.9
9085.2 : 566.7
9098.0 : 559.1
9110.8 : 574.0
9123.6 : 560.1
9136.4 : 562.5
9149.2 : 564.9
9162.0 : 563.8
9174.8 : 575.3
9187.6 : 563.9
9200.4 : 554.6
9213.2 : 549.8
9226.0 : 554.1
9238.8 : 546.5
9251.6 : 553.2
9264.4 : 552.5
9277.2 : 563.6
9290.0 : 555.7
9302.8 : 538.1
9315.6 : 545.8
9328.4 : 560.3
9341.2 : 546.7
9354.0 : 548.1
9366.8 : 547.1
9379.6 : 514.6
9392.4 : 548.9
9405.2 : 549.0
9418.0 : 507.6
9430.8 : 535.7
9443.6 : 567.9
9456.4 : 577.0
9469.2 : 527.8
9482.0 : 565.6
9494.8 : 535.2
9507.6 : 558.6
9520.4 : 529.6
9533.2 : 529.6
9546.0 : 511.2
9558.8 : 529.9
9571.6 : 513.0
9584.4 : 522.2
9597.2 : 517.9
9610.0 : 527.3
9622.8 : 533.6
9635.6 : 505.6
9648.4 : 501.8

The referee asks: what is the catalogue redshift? 0.00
